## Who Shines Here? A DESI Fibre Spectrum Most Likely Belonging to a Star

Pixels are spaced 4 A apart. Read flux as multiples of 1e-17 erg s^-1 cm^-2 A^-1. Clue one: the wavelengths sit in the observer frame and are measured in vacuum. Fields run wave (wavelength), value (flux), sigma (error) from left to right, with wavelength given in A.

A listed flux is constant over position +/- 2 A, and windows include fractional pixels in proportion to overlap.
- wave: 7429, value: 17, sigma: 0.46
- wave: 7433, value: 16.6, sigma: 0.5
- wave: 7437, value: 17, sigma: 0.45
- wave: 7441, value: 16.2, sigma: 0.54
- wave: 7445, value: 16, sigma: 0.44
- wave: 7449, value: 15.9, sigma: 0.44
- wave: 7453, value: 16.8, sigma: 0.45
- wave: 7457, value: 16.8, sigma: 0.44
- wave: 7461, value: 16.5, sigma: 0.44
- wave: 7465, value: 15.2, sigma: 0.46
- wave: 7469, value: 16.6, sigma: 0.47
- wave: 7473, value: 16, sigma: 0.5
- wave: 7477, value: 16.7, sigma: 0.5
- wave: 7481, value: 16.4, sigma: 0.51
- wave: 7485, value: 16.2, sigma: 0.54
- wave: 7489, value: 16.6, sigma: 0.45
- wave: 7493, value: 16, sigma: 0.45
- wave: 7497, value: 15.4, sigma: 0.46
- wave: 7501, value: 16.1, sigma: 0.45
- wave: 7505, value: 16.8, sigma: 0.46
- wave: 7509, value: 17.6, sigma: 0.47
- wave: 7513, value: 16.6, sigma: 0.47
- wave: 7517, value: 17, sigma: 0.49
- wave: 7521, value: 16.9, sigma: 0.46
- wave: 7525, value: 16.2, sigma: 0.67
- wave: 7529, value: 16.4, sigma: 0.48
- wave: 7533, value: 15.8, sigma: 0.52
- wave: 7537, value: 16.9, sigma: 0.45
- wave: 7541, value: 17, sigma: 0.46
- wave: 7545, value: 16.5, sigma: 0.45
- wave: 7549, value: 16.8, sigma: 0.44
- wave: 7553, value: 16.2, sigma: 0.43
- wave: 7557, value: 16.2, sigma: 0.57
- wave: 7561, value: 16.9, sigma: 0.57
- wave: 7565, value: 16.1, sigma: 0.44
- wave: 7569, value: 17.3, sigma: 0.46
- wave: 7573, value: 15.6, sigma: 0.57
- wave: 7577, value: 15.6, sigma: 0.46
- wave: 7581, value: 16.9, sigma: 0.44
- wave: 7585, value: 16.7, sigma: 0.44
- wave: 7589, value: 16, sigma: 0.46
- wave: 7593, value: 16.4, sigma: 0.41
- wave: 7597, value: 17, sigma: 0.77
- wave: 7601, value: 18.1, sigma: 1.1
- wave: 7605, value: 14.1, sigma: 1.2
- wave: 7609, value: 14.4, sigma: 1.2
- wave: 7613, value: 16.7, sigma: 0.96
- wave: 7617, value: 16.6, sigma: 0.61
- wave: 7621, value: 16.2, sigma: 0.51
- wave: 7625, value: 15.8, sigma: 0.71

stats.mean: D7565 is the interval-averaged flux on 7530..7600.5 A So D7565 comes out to 16.5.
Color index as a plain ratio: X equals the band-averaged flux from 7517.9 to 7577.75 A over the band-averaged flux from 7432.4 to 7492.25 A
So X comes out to 1.01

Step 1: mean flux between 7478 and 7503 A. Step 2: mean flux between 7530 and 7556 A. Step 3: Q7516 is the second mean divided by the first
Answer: 1.0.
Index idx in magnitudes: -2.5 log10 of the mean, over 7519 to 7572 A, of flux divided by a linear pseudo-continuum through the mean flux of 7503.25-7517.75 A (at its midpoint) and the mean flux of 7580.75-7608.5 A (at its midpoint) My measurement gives 0.01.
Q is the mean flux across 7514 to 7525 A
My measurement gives 16.8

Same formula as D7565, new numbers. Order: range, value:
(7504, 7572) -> 16.6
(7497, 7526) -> 16.7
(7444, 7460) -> 16.4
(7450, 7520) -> 16.4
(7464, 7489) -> 16.3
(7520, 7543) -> 16.5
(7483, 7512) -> 16.4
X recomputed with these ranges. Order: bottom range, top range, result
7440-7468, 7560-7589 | 1.01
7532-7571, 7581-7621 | 0.98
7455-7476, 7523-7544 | 1.01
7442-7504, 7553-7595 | 1.01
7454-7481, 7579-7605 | 1.02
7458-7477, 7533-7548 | 1.03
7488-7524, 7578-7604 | 1.01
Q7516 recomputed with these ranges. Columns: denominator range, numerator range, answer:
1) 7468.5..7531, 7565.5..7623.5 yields 0.99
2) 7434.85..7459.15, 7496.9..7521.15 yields 1.02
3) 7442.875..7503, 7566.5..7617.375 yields 1.00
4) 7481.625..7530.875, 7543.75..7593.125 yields 0.99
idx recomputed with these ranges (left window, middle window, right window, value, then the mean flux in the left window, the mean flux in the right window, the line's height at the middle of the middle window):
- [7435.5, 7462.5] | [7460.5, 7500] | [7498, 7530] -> 0.03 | 16.4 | 16.7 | 16.6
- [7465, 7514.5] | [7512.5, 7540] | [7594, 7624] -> -0.02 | 16.4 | 16.2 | 16.3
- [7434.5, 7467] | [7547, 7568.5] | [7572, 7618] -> -0.02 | 16.3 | 16.2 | 16.2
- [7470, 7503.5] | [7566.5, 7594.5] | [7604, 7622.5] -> -0.04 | 16.2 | 15.7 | 15.8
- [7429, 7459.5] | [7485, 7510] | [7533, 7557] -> 0.01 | 16.5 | 16.6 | 16.5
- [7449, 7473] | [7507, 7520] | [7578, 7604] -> -0.04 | 16.3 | 16.7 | 16.5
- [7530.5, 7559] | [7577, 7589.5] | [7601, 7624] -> -0.02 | 16.5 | 15.8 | 16.1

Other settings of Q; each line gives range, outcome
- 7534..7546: 16.7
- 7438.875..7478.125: 16.3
